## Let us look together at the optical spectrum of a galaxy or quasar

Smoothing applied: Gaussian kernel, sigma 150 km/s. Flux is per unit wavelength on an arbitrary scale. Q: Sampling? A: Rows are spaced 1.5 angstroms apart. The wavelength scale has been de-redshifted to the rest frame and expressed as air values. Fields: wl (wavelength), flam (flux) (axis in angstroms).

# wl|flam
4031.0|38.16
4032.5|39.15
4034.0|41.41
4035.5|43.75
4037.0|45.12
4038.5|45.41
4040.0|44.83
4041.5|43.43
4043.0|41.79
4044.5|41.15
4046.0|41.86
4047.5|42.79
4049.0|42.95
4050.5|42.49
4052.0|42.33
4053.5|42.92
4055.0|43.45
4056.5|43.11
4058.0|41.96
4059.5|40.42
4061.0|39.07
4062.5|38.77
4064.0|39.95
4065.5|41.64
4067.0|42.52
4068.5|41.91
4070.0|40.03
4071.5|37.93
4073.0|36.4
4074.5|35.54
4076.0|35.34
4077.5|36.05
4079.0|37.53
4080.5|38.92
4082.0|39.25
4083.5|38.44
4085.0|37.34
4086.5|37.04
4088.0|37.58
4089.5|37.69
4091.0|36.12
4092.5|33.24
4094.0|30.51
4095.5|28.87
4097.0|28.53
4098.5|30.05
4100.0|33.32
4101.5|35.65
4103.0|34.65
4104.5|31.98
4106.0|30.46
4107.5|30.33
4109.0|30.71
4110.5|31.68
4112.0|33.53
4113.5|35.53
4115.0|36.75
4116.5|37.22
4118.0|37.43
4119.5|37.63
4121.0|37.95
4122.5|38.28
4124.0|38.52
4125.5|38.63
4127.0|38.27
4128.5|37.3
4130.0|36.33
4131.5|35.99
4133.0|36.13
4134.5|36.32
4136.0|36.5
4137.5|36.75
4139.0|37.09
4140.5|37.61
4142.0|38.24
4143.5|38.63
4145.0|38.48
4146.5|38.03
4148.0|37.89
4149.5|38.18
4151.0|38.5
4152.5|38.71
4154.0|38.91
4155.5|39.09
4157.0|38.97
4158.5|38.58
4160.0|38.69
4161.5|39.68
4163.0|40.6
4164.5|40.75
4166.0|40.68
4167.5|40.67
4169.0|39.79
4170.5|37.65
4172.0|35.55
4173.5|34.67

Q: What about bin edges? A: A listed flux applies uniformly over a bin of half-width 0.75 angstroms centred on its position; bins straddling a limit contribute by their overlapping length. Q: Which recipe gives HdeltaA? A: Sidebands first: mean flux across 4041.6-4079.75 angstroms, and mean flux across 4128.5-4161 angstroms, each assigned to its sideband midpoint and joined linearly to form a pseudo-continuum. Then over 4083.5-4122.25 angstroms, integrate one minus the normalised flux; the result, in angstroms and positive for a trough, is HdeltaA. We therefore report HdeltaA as 4.9 angstroms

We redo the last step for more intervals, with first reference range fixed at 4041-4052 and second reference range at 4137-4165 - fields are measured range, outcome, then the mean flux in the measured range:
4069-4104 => 4.6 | 35.5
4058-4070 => 0.3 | 40.7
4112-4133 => 1.3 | 37.2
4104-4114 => 2.0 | 31.9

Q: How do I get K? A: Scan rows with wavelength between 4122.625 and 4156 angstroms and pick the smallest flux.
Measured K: 35.99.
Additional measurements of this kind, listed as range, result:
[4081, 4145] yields 28.53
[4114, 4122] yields 36.75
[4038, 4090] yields 35.34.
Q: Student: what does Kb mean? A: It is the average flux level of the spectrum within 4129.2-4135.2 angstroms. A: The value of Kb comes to 36.2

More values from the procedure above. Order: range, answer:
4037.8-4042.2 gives 44.6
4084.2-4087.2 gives 37.2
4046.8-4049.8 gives 42.9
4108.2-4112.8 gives 32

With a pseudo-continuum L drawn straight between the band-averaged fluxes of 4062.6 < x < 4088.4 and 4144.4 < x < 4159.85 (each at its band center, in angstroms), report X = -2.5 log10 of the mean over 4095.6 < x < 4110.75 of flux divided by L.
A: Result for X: 0.21 mag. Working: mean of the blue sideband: 38.5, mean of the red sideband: 38.5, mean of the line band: 31.6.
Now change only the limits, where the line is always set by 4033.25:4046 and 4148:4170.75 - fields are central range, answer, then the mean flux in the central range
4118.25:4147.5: 0.07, 37.5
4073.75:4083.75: 0.13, 37.2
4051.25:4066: 0.03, 41.4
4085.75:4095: 0.18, 35.2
